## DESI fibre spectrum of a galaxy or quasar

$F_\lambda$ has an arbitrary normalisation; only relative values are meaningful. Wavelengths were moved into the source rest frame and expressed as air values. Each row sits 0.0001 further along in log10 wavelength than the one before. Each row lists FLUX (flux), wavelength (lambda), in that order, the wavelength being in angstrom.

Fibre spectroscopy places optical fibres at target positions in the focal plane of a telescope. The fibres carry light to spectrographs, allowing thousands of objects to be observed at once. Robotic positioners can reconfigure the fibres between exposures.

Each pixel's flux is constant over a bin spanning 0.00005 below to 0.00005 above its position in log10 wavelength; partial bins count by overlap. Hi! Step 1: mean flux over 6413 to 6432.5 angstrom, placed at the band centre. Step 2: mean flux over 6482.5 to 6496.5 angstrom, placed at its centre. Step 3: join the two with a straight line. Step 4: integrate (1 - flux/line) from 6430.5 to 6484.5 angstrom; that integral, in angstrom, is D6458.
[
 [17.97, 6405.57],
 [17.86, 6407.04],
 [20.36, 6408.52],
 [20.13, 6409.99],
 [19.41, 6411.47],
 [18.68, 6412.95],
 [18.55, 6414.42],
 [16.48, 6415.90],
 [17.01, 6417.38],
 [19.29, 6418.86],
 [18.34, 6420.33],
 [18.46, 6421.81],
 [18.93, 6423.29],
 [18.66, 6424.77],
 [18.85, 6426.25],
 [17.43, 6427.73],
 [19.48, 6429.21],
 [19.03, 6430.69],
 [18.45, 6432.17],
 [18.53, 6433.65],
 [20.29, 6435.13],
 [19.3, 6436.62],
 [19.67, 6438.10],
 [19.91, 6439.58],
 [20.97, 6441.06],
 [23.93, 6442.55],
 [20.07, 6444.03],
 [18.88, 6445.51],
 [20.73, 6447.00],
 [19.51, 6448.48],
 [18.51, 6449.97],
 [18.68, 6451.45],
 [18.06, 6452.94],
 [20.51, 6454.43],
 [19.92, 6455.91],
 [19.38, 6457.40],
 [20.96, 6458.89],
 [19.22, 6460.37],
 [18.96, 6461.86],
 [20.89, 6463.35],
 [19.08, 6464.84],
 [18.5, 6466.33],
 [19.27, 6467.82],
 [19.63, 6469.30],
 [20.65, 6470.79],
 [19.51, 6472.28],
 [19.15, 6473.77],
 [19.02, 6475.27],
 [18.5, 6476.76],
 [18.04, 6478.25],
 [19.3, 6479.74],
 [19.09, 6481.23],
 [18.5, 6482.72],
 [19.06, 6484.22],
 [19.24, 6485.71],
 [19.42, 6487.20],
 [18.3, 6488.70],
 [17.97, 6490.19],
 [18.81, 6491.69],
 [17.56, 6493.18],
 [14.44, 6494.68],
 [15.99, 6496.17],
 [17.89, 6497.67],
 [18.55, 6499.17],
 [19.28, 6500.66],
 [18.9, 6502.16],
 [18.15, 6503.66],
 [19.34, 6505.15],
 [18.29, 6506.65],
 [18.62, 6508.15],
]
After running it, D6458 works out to -4.0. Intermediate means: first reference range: 18.4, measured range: 19.5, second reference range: 18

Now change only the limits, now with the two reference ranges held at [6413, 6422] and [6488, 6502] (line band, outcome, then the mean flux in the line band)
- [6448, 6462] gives -1.2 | 19.4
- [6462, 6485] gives -1.8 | 19.2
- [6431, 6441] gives -0.8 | 19.5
